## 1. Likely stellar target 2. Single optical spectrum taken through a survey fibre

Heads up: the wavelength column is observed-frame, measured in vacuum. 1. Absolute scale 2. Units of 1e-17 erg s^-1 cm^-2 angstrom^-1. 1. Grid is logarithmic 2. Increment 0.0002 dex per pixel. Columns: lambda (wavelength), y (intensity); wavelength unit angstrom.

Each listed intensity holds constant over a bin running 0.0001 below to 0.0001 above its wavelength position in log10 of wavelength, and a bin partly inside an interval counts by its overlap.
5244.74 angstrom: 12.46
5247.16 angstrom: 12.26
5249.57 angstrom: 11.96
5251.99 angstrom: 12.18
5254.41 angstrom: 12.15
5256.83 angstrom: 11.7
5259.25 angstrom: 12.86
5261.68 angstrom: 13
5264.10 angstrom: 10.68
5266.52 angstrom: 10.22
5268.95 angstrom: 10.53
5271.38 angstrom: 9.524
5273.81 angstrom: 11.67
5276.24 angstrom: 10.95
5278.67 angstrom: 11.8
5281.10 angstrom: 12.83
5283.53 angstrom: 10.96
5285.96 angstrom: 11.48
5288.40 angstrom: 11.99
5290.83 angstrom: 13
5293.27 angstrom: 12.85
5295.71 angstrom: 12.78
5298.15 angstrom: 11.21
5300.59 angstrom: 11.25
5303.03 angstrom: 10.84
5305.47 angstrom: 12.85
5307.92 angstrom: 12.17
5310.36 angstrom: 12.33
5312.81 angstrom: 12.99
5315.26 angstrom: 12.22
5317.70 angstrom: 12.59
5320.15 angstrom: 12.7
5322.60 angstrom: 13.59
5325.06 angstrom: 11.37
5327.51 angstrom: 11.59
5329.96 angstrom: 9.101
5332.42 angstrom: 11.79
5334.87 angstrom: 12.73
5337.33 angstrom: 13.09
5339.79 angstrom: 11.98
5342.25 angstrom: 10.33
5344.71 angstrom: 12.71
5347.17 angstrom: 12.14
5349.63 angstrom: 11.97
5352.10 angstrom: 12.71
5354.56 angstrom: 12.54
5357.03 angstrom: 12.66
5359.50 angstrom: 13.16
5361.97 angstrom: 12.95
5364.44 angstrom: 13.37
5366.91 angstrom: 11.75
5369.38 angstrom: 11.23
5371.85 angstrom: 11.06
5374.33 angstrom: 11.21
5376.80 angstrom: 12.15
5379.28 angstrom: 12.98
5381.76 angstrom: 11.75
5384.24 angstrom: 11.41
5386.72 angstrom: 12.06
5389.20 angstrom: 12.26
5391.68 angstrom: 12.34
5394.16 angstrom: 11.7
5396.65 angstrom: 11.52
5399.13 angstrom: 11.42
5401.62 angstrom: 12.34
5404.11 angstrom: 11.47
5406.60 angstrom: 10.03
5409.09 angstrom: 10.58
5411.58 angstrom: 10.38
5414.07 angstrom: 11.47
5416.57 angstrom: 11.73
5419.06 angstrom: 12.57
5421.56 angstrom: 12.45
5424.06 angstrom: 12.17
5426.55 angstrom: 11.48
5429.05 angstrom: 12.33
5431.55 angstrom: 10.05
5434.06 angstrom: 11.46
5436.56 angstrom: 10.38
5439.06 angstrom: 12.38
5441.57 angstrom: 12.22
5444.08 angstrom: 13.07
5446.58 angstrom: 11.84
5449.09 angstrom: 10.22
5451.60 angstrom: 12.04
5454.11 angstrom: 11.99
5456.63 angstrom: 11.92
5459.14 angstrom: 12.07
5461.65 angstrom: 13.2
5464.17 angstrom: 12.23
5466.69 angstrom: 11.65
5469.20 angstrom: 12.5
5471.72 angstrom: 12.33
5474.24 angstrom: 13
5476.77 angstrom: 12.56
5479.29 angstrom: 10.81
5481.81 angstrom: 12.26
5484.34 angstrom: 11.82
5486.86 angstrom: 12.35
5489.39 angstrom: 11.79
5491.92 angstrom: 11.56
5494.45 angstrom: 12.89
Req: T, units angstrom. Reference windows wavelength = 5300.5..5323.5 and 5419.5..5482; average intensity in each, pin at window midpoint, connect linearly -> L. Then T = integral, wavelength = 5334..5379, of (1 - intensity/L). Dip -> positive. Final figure 0.1 angstrom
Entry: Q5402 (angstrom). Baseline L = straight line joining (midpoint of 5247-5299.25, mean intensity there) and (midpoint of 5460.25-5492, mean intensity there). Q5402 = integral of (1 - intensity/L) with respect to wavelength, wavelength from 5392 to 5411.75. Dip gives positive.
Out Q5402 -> 1.2 angstrom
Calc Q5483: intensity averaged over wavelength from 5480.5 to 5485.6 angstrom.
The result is 12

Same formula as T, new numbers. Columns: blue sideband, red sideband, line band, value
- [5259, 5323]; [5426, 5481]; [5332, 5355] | -0.6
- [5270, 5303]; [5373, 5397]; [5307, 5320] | -0.8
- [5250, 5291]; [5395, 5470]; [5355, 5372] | -1.1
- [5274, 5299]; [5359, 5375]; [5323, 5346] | 0.7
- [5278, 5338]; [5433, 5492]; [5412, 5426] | 0.1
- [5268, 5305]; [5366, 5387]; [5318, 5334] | -0.1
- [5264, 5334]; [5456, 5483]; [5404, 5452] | 2.4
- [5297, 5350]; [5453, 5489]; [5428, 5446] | 0.7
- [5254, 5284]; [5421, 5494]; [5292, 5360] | -3.2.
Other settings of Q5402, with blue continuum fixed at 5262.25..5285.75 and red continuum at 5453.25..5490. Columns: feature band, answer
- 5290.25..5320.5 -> -2.7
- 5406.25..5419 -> 0.9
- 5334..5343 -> -0.5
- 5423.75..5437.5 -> 0.8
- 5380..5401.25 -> -0.2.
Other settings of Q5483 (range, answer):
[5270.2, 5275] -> 10.6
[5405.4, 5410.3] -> 10.3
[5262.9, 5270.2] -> 10.5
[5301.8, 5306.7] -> 11.8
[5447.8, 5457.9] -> 11.5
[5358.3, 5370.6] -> 12.5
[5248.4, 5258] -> 12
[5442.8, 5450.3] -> 11.7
